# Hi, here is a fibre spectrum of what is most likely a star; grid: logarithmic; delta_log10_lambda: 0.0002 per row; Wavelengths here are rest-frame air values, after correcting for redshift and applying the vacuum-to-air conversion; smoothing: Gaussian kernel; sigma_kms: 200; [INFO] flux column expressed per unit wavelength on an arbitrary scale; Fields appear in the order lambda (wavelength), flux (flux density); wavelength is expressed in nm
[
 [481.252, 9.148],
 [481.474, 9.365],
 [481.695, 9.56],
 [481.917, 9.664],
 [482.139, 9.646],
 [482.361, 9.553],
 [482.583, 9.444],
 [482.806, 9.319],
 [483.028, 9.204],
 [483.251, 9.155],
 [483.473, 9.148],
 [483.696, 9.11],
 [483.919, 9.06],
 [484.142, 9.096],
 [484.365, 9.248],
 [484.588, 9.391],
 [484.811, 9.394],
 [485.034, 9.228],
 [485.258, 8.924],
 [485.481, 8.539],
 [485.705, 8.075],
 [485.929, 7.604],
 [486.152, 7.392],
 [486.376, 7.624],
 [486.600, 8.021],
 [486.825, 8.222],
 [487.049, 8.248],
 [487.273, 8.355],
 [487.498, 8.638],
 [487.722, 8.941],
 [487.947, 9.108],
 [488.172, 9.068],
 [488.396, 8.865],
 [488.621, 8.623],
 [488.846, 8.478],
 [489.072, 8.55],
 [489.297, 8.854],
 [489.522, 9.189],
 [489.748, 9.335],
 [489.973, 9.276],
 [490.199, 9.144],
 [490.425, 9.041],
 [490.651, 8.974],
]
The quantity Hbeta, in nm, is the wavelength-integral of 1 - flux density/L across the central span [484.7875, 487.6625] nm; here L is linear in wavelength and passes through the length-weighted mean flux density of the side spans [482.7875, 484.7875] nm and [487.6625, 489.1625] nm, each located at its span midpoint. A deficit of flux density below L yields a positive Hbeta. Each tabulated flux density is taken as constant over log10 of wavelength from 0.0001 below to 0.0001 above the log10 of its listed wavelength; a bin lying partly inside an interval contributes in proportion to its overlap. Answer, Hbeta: 0.22 nm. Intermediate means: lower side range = 9.2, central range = 8.31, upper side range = 8.8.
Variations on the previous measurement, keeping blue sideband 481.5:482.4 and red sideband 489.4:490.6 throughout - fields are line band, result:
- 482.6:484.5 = 0.066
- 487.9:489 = 0.055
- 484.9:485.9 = 0.085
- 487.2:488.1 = 0.049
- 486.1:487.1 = 0.154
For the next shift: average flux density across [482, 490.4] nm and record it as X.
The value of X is 8.84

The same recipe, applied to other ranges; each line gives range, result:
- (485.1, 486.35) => 8.11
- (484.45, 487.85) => 8.45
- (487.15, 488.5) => 8.83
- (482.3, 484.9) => 9.25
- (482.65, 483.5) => 9.22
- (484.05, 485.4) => 9.2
